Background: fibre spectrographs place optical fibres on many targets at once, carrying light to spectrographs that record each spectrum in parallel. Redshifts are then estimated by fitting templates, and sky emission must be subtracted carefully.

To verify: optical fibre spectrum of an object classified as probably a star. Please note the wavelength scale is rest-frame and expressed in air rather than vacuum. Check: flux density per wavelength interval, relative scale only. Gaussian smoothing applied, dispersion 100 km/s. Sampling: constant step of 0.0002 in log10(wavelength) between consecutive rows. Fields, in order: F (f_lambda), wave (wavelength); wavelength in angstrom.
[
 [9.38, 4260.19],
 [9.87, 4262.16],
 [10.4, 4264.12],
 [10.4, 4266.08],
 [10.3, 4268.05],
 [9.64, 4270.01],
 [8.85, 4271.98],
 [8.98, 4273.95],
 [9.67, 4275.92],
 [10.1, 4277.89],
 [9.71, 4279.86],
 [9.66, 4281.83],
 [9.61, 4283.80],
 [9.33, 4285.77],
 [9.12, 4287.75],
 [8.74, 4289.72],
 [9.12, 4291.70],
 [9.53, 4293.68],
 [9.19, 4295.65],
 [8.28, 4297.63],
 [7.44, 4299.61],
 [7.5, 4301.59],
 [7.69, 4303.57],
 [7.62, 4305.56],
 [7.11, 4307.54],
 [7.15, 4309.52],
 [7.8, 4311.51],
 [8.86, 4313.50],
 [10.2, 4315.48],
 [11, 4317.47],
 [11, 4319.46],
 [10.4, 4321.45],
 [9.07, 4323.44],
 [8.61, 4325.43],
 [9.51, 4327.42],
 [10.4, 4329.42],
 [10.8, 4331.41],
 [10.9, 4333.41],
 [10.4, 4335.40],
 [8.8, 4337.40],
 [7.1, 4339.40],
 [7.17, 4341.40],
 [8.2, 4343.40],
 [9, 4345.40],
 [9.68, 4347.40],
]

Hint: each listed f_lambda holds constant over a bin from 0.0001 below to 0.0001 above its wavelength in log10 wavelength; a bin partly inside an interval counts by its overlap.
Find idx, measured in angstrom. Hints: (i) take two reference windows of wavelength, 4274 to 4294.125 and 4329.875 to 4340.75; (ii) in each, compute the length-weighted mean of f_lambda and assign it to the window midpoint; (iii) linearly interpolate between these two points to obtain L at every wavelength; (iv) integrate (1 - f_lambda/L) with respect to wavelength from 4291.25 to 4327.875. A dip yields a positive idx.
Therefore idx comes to 2.77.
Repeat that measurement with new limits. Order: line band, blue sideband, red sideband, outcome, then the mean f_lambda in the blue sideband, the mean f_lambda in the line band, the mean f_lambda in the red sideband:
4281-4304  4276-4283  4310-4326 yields 2.22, 9.8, 8.79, 9.56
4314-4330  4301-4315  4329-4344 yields -2.87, 7.77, 9.98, 9.2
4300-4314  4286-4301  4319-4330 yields 2.39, 8.77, 7.62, 9.75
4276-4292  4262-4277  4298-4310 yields -1.18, 9.76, 9.45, 7.47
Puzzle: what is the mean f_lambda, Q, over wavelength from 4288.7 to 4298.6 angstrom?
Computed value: 8.98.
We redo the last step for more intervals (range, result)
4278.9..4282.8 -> 9.69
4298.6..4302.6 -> 7.48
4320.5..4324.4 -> 9.73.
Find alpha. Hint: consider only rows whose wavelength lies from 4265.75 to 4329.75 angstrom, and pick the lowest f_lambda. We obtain 7.11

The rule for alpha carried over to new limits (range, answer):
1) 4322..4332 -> 8.61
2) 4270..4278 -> 8.85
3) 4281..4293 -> 8.74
